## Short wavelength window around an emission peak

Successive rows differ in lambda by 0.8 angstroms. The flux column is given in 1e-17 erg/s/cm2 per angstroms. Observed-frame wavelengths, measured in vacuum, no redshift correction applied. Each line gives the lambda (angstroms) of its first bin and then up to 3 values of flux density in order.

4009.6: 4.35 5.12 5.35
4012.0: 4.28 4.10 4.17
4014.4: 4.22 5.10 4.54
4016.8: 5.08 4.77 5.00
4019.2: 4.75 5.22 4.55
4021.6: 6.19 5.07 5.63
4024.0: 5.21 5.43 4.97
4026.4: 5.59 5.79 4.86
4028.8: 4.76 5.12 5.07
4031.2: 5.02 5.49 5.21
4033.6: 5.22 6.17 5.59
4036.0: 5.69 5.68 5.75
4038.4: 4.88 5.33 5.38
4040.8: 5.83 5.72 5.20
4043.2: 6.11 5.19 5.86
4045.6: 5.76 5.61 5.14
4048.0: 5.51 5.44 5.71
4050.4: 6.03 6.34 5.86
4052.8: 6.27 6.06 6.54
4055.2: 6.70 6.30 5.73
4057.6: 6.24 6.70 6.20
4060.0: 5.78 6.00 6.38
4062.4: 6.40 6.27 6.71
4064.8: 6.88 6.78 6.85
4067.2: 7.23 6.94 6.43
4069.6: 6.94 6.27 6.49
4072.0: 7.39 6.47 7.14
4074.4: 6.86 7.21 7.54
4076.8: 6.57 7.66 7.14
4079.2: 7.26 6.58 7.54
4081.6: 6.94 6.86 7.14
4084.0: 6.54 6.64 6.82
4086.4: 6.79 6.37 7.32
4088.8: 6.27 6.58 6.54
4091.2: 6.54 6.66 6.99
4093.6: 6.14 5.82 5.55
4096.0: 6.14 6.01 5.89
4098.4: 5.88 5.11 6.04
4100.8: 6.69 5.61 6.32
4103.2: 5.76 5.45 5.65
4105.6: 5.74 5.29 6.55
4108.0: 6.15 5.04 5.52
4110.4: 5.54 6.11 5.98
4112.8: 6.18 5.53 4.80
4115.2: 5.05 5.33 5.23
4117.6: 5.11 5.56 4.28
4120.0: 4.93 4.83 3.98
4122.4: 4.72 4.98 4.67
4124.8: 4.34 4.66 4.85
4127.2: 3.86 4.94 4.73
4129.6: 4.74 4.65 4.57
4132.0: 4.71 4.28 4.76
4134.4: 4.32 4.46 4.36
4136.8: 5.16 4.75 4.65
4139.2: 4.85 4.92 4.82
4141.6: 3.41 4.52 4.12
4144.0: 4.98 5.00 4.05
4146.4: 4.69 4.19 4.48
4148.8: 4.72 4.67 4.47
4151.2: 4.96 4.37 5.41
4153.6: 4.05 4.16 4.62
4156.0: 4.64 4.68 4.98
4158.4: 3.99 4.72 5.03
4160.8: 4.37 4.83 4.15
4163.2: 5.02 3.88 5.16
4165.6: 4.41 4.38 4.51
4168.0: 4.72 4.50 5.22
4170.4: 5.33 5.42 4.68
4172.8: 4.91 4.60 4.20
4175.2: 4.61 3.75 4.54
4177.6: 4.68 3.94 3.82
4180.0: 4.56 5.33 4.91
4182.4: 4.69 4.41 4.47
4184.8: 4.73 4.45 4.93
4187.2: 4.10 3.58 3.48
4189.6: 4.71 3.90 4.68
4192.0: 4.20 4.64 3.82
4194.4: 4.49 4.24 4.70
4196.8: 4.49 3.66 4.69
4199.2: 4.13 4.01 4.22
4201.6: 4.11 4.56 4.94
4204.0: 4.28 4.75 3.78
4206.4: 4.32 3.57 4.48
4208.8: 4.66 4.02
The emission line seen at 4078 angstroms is C IV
